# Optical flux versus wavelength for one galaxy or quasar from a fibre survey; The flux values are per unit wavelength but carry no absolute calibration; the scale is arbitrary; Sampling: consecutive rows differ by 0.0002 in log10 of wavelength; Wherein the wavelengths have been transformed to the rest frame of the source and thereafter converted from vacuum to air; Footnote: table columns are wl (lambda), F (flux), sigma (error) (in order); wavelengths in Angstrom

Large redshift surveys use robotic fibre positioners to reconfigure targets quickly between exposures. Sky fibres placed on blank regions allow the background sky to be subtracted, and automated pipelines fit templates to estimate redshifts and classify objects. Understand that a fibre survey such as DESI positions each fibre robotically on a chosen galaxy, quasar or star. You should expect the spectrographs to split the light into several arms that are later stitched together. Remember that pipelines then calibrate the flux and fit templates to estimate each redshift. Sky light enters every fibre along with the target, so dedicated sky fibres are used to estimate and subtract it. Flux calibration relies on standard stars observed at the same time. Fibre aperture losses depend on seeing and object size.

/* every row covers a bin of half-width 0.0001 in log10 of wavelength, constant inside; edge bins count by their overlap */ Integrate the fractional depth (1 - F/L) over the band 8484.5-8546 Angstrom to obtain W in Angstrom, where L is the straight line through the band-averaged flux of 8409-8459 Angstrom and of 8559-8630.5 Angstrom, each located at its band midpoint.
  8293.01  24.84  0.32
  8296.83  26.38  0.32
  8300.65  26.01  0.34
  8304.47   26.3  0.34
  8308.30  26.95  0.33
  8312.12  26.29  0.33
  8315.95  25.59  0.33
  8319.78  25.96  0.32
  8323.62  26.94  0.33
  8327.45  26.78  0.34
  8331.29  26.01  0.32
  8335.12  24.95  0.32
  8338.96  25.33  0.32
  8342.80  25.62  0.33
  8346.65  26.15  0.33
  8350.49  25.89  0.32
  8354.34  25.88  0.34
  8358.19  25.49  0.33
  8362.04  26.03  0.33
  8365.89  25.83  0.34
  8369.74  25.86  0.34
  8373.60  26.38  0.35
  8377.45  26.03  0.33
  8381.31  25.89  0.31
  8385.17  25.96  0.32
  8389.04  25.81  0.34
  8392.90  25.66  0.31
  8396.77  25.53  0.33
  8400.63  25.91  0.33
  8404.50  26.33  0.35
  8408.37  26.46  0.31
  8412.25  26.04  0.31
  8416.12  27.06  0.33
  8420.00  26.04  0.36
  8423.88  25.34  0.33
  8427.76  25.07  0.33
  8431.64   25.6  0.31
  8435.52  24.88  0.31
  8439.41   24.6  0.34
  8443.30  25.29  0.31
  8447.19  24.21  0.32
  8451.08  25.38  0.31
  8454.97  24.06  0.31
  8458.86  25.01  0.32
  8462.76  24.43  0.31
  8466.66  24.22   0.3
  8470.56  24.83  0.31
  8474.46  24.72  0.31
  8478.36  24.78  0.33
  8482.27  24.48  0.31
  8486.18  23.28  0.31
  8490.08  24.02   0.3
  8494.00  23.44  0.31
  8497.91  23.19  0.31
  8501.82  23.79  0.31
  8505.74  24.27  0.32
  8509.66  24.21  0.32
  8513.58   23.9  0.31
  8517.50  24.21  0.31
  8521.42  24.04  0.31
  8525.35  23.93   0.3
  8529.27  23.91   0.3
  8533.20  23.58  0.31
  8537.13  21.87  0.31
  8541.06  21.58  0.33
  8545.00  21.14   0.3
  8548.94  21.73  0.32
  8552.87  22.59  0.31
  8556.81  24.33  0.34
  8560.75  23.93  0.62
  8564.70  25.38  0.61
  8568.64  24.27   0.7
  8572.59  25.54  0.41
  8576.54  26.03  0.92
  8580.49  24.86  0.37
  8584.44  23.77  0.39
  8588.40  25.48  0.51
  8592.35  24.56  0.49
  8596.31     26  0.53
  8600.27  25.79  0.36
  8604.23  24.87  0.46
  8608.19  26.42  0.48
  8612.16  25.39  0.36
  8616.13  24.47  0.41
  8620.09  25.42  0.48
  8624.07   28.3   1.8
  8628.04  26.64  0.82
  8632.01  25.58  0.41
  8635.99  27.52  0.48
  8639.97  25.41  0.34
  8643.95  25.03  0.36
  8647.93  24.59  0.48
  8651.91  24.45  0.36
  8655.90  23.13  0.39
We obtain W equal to 4.7 Angstrom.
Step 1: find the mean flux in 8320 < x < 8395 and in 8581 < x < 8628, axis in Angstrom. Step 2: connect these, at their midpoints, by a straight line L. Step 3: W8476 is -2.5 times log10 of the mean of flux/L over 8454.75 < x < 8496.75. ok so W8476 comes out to 0.063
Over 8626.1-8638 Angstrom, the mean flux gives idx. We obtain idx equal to 26.6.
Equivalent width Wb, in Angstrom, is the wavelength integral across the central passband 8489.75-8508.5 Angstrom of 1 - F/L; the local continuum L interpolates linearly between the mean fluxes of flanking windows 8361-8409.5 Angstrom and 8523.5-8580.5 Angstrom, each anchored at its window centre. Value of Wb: 0.47 Angstrom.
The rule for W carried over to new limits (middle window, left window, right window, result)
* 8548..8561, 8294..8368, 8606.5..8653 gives 1.35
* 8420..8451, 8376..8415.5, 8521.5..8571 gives 0.22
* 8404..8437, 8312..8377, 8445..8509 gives -1.17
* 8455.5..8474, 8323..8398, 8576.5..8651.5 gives 0.83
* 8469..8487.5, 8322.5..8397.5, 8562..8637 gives 0.92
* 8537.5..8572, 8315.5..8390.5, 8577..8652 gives 3.32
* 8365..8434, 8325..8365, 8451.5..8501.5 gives -2.09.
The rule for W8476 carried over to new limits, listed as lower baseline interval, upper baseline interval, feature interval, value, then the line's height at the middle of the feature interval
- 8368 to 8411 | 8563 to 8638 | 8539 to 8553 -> 0.186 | 25.7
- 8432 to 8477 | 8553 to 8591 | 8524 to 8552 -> 0.102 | 24.7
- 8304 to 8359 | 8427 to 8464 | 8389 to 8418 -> -0.036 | 25.3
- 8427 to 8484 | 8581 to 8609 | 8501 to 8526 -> 0.039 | 24.9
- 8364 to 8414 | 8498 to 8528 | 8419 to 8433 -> -0.004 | 25.4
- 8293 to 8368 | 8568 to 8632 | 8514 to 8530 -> 0.071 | 25.7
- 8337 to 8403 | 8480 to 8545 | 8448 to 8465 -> -0.011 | 24.4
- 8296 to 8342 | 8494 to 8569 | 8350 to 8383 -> -0.017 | 25.5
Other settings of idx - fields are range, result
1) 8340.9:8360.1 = 25.8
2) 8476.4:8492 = 24.1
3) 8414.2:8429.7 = 25.9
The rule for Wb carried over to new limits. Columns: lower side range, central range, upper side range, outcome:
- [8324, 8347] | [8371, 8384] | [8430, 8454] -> -0.30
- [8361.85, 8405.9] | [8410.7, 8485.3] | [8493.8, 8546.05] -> -0.86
